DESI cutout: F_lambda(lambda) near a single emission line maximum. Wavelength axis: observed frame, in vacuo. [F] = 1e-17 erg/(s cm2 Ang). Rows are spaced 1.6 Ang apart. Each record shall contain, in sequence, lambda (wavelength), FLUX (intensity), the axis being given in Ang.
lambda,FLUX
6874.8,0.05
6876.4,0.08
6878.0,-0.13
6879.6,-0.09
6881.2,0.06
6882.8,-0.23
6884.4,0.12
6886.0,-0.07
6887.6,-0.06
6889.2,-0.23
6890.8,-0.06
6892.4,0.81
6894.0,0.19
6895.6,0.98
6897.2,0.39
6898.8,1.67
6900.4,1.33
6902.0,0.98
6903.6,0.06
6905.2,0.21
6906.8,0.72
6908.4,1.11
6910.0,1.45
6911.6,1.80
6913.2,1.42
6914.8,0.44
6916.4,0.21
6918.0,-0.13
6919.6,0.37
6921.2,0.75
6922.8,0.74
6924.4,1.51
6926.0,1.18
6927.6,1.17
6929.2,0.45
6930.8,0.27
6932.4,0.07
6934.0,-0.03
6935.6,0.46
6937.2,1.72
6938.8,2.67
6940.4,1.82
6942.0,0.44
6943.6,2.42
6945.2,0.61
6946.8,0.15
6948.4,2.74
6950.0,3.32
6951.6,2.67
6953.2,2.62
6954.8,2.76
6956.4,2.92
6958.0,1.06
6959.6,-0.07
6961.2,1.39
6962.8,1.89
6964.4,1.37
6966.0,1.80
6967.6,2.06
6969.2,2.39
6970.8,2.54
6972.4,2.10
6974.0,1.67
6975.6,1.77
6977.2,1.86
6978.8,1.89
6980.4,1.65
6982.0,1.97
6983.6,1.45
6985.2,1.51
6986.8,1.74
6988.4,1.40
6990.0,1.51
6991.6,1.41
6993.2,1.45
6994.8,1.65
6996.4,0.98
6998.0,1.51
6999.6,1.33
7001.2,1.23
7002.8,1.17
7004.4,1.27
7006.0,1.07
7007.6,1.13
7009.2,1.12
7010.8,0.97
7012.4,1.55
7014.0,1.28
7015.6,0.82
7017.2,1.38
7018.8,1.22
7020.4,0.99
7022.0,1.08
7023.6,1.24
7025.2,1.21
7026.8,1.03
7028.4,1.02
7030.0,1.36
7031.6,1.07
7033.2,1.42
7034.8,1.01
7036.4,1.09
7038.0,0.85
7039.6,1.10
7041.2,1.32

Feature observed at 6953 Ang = Lyman alpha 1216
